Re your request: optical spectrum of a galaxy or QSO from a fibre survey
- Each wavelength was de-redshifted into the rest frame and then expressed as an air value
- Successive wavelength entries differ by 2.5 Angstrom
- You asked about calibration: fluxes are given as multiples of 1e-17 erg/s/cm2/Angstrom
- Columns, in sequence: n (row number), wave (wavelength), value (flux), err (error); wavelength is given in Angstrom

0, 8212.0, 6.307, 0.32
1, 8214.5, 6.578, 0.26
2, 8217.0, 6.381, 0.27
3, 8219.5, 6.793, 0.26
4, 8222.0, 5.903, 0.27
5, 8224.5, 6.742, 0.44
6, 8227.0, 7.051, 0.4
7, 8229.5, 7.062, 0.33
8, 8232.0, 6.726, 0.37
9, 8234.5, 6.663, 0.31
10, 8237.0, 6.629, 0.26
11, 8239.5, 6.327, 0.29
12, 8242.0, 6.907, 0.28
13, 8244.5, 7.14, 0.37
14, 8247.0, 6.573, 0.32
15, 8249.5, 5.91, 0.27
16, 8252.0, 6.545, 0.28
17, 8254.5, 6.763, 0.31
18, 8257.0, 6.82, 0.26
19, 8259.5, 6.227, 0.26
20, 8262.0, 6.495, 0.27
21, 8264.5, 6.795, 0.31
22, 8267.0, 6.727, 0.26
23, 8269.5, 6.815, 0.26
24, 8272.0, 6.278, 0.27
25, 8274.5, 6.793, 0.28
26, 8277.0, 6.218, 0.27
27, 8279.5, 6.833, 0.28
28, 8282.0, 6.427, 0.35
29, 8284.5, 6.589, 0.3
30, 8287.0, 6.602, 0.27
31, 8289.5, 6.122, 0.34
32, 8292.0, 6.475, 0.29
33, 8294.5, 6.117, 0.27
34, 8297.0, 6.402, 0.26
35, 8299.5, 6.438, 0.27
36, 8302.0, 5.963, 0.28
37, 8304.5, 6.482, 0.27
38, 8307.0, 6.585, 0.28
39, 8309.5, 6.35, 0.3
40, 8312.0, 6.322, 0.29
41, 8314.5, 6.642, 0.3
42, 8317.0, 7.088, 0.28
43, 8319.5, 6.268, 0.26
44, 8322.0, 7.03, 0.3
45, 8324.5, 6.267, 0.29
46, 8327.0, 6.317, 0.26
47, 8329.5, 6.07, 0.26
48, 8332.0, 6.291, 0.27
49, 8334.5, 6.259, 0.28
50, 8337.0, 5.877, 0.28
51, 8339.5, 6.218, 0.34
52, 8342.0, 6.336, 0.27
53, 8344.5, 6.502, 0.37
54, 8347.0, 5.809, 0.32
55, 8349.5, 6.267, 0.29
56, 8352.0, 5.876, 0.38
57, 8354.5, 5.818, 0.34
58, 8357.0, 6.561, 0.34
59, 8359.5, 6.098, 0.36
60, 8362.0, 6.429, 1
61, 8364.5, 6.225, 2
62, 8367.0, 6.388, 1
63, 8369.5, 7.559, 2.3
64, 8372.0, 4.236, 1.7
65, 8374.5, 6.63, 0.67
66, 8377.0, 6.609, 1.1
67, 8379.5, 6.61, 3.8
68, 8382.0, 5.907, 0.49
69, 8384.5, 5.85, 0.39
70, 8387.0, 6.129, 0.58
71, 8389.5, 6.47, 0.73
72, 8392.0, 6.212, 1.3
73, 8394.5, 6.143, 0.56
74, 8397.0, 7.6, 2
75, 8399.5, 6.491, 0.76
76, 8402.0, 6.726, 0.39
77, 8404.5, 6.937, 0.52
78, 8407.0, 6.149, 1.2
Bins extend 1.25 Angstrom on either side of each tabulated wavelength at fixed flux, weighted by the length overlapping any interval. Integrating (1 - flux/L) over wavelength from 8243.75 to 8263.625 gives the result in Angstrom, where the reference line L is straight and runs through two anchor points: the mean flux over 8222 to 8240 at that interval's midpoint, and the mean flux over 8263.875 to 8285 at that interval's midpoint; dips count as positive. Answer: 0.3 Angstrom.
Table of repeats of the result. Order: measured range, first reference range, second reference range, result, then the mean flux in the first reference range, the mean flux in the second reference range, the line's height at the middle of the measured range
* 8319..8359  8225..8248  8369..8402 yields 1.5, 6.79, 6.33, 6.47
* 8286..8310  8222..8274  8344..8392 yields 0.4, 6.64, 6.2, 6.46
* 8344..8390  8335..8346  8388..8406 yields 1.6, 6.23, 6.64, 6.42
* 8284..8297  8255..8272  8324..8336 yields 0.2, 6.62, 6.23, 6.46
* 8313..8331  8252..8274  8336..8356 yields -0.8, 6.62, 6.1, 6.25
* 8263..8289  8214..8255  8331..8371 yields -0.4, 6.63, 6.27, 6.5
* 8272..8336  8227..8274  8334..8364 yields -0.5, 6.65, 6.17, 6.39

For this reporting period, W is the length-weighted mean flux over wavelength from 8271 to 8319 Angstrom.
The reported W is 6.46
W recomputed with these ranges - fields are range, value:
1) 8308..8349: 6.35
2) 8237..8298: 6.54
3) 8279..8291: 6.49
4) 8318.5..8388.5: 6.23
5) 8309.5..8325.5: 6.59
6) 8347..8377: 6.19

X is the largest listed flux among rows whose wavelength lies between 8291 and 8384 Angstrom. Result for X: 7.559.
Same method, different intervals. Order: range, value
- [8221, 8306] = 7.14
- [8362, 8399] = 7.6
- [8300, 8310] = 6.585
